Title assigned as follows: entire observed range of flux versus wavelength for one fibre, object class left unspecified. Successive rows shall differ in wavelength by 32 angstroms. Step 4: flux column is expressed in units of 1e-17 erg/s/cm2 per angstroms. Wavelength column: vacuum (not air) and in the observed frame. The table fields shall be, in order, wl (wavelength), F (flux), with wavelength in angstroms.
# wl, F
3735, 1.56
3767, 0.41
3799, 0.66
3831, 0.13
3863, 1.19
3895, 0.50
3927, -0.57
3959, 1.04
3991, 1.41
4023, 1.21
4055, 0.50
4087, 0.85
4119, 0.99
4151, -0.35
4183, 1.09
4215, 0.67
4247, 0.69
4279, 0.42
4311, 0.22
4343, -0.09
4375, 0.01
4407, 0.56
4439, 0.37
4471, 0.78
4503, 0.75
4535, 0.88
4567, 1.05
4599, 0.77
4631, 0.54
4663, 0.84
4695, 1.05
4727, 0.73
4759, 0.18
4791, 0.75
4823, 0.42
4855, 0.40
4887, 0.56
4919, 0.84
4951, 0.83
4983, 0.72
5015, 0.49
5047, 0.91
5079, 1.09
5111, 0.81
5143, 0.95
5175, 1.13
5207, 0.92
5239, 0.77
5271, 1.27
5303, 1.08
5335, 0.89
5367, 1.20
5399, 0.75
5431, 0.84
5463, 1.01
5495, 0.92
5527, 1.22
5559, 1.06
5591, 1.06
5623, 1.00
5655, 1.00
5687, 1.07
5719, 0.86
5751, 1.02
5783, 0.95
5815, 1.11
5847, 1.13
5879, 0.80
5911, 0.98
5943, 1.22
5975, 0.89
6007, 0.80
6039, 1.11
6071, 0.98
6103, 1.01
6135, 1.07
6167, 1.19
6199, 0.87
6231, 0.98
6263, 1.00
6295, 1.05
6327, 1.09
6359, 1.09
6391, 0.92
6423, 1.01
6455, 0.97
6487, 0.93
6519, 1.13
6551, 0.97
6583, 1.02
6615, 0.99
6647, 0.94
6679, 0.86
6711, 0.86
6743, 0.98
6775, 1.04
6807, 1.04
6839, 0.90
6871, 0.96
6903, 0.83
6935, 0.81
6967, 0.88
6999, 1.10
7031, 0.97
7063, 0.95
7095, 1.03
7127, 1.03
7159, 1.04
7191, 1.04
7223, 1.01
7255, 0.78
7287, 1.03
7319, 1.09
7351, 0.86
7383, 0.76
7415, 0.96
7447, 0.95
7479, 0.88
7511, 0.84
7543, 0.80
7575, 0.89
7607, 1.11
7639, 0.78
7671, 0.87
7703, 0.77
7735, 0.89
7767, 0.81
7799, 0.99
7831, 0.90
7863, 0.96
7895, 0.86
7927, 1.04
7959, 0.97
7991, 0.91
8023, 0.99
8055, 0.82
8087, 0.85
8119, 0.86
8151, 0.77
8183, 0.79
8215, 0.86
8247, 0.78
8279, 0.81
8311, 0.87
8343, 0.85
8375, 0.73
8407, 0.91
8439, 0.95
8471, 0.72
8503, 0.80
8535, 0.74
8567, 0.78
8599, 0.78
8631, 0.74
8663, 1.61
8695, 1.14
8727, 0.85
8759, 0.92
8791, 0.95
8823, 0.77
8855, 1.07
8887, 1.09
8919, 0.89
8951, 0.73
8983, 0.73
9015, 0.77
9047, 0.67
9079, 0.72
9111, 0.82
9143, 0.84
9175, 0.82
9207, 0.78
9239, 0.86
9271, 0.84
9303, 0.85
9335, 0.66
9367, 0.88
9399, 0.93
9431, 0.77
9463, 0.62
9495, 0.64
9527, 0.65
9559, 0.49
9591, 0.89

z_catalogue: 0.319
